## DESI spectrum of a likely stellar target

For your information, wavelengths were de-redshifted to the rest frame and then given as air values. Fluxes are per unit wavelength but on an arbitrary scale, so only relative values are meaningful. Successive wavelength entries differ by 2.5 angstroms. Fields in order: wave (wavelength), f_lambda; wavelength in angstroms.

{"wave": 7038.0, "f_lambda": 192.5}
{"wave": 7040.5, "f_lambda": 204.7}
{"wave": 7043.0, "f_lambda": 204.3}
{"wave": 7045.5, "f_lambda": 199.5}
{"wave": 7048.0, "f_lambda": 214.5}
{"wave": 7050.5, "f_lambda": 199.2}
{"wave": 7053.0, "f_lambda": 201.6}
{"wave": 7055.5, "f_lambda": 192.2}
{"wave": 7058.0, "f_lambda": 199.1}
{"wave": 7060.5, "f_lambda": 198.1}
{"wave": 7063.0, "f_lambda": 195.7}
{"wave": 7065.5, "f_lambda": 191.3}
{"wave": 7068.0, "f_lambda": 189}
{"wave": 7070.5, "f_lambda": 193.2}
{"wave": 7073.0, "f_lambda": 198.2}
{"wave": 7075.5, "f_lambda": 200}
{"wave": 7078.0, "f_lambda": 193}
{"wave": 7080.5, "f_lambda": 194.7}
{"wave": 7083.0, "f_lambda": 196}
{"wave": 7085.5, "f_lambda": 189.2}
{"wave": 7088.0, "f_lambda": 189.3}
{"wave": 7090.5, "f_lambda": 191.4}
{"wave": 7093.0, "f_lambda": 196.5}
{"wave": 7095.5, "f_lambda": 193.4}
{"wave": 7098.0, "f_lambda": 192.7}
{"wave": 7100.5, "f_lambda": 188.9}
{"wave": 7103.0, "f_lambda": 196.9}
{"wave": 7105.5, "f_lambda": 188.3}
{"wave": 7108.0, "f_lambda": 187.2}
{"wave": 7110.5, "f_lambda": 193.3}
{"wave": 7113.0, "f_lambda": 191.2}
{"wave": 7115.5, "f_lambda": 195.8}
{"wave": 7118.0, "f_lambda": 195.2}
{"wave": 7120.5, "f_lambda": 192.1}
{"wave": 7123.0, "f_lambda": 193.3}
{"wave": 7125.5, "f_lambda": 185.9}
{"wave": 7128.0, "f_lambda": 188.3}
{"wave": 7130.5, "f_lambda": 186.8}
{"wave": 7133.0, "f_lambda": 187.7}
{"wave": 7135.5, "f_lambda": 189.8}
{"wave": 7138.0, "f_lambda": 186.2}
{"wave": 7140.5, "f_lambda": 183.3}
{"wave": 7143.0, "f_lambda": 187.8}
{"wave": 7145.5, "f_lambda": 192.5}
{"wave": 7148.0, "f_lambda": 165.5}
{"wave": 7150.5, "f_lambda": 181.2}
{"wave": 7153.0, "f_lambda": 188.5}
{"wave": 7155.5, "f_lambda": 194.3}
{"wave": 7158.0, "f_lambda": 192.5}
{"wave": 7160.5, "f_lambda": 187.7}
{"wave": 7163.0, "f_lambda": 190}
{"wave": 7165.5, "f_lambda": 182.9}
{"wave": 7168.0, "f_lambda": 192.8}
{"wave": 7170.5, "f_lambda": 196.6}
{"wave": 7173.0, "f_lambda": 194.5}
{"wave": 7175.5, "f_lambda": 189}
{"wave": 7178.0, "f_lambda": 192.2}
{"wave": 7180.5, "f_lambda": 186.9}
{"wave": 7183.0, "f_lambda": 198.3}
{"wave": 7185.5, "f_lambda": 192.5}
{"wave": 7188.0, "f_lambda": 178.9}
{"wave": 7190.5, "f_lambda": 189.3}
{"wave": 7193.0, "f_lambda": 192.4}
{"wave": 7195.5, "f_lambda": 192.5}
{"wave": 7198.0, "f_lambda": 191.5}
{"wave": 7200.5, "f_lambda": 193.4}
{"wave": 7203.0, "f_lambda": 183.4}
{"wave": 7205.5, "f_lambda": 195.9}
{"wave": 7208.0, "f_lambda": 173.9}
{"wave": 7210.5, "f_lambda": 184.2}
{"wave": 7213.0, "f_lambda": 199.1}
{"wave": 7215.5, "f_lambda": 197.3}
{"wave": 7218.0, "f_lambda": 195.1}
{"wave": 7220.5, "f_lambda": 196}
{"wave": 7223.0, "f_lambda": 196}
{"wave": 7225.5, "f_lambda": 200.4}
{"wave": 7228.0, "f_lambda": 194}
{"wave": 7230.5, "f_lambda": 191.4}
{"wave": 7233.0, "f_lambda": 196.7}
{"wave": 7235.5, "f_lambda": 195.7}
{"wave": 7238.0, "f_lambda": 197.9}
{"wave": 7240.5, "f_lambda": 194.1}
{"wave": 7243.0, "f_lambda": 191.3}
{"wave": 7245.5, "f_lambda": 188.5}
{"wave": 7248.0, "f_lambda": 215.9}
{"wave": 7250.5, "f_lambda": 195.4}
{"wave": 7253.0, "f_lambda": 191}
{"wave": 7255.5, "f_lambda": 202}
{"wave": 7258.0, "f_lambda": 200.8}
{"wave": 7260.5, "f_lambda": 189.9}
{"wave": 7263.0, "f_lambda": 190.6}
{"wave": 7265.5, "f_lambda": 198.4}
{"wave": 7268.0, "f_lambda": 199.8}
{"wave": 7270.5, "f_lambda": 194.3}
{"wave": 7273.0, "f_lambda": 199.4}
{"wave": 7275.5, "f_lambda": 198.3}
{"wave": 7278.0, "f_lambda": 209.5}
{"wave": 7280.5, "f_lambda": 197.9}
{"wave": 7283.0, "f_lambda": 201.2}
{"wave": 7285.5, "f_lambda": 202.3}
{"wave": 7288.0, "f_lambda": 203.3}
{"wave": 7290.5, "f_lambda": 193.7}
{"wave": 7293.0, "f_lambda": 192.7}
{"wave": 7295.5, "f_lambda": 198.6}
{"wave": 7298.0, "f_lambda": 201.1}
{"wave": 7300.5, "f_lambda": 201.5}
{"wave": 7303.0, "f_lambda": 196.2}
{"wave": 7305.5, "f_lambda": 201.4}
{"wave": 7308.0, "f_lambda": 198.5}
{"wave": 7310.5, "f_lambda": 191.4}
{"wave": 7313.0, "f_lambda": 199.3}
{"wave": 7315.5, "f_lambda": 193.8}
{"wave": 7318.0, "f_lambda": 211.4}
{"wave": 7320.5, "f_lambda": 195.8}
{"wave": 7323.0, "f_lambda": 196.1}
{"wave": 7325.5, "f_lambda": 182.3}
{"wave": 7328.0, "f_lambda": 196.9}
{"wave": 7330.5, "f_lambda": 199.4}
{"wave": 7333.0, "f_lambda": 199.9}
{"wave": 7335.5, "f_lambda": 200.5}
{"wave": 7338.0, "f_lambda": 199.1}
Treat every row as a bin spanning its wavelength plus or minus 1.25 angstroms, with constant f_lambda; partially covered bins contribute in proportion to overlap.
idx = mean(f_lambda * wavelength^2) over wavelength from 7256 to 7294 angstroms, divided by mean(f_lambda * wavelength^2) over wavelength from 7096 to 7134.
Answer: 1.09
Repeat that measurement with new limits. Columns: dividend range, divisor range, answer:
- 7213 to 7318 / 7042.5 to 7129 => 1.07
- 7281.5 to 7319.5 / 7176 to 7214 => 1.08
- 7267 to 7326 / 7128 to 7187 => 1.09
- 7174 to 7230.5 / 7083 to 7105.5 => 1.03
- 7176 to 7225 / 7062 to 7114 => 1.02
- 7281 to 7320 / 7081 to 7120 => 1.09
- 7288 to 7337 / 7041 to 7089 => 1.07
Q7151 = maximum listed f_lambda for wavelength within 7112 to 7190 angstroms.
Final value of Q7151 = 198.3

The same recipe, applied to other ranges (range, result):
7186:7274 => 215.9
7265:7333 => 211.4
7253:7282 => 209.5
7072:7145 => 200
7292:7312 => 201.5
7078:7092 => 196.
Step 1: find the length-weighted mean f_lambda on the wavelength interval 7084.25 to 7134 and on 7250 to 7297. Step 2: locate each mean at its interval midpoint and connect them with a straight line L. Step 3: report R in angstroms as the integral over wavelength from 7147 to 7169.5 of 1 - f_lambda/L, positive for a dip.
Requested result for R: 0.78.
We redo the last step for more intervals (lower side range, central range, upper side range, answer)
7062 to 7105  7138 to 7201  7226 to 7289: 2.1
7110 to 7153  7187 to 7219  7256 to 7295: 0.5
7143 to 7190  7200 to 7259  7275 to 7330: -0.4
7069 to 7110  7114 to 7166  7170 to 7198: 1.1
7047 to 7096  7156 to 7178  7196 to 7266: 0.4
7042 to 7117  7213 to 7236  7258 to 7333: 0.1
